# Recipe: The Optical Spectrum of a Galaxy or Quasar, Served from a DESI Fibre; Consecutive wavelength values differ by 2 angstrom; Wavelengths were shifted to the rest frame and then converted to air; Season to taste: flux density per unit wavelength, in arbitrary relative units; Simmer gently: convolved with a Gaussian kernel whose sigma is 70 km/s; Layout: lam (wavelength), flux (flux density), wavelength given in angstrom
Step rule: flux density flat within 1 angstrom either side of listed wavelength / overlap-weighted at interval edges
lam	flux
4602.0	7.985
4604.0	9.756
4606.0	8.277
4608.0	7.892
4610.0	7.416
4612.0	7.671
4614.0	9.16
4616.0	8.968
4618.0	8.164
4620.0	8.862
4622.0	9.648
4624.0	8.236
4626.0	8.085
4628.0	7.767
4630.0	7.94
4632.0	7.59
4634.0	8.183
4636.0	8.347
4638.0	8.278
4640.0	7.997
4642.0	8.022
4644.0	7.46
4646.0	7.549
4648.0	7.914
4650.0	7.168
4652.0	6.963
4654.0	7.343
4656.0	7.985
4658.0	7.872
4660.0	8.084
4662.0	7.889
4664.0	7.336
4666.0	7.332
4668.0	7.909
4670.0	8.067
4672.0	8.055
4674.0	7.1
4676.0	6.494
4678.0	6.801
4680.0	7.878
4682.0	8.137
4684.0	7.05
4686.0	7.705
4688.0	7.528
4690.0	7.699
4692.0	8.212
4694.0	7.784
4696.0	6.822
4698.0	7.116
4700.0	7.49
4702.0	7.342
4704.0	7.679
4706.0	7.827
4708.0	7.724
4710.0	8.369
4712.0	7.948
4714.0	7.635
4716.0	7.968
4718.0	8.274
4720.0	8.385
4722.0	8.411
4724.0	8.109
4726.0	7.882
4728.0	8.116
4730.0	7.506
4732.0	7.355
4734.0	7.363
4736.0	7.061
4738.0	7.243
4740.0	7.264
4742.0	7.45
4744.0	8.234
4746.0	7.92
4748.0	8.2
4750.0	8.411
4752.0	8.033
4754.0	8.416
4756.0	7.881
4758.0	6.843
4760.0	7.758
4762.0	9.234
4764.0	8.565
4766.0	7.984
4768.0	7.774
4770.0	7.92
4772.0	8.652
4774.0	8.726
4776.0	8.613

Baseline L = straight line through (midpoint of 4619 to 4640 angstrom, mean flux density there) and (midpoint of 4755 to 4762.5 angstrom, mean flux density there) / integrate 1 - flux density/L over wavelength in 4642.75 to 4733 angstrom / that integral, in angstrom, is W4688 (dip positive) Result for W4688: 4.5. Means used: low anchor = 8.28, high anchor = 7.84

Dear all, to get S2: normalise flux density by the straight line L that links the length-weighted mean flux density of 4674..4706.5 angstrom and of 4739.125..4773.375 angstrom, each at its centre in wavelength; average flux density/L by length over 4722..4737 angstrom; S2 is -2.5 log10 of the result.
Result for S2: 0.02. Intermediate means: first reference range 7.46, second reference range 8.04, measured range 7.68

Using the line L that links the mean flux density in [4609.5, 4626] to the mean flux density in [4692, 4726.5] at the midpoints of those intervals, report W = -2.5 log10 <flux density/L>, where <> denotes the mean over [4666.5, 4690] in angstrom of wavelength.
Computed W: 0.074 mag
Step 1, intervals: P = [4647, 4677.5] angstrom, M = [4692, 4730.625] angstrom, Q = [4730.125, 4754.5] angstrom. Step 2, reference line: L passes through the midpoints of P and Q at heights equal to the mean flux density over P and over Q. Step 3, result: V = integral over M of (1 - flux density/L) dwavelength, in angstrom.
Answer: -0.8 angstrom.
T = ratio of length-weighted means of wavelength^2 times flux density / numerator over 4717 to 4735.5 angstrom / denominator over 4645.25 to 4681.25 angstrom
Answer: 1.1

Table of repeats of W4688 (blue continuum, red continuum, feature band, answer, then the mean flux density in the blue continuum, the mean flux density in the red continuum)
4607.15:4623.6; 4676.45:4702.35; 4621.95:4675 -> 1.4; 8.47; 7.49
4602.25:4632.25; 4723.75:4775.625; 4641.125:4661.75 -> 1.5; 8.37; 7.92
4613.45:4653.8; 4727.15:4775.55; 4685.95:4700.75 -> 0.9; 8.09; 7.92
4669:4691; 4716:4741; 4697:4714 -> -0.1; 7.5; 7.76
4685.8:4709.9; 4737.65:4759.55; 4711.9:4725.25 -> -0.7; 7.6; 7.82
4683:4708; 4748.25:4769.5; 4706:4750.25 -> -0.2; 7.53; 8.09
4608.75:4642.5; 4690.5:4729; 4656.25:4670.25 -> 0.5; 8.26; 7.85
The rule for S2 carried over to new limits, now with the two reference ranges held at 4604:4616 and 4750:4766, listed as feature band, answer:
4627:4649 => 0.047 mag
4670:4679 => 0.141 mag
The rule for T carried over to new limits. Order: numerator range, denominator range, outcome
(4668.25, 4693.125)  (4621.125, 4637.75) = 0.94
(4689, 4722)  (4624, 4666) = 1.03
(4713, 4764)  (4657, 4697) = 1.07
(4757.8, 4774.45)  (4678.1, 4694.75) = 1.10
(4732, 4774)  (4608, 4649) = 1.02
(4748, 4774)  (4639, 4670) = 1.11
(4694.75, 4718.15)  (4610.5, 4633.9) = 0.95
